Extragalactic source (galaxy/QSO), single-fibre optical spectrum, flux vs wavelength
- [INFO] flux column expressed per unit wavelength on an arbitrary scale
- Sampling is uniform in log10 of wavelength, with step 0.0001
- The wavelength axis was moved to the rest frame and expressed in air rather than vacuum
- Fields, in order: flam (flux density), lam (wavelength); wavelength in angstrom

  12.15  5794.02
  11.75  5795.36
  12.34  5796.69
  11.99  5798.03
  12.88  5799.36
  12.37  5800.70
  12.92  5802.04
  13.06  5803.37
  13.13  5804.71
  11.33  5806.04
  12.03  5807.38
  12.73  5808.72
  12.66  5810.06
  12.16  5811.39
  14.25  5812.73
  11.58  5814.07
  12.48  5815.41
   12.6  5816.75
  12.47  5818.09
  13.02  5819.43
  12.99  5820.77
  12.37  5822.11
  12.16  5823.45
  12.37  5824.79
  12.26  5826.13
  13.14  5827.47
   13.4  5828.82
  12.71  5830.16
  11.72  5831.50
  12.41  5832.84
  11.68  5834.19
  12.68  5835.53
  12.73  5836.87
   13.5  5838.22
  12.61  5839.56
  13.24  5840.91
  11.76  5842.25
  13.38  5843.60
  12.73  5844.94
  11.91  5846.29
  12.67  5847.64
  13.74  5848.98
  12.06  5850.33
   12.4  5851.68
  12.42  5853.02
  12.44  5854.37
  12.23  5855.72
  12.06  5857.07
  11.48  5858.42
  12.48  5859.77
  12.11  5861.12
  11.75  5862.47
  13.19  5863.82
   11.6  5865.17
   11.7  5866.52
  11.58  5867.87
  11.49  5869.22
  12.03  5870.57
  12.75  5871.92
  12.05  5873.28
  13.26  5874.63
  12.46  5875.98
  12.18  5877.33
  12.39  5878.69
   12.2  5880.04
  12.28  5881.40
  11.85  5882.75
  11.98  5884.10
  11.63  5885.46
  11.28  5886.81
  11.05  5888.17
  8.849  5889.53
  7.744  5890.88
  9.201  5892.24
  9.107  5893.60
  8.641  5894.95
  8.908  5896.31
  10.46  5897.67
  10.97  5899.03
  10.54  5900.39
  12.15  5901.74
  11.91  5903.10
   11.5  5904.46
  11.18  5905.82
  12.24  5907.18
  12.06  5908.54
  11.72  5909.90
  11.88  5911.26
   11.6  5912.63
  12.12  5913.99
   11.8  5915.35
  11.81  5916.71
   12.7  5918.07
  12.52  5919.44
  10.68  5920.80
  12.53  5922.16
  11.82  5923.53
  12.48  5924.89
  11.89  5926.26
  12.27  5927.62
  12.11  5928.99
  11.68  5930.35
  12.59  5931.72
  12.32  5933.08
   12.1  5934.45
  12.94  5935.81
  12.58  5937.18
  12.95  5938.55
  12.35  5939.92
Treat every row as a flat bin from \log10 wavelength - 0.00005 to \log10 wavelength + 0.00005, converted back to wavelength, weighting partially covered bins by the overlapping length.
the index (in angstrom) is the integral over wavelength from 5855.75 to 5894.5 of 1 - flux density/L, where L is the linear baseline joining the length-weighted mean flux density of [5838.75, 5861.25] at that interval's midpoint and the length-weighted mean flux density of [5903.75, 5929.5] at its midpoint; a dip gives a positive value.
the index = 2.27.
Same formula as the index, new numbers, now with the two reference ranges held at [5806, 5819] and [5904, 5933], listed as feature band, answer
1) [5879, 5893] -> 1.5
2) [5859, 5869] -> 0.2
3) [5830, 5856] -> -0.5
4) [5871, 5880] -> -0.2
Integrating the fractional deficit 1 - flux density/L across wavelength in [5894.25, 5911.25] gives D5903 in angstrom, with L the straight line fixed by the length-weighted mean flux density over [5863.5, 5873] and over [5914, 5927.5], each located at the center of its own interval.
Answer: 1.4 angstrom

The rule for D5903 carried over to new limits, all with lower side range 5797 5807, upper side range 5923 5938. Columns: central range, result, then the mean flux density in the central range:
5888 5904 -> 3.09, 9.95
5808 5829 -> -0.29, 12.6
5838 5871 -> 0.21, 12.3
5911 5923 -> 0.32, 12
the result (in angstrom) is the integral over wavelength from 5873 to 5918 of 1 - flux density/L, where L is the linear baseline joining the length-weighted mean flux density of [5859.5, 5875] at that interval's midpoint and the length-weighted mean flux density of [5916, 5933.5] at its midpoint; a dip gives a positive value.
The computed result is 3.2 angstrom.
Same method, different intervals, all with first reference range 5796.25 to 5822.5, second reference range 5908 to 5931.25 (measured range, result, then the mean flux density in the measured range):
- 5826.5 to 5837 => -0.1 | 12.5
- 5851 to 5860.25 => 0.1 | 12.2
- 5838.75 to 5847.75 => -0.2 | 12.6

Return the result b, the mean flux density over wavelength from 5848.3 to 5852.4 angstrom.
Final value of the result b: 12.8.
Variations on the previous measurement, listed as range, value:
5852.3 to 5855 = 12.5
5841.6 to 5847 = 12.4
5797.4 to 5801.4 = 12.4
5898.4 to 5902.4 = 11.2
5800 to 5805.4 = 12.9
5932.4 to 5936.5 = 12.5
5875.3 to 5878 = 12.3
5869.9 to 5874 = 12.3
